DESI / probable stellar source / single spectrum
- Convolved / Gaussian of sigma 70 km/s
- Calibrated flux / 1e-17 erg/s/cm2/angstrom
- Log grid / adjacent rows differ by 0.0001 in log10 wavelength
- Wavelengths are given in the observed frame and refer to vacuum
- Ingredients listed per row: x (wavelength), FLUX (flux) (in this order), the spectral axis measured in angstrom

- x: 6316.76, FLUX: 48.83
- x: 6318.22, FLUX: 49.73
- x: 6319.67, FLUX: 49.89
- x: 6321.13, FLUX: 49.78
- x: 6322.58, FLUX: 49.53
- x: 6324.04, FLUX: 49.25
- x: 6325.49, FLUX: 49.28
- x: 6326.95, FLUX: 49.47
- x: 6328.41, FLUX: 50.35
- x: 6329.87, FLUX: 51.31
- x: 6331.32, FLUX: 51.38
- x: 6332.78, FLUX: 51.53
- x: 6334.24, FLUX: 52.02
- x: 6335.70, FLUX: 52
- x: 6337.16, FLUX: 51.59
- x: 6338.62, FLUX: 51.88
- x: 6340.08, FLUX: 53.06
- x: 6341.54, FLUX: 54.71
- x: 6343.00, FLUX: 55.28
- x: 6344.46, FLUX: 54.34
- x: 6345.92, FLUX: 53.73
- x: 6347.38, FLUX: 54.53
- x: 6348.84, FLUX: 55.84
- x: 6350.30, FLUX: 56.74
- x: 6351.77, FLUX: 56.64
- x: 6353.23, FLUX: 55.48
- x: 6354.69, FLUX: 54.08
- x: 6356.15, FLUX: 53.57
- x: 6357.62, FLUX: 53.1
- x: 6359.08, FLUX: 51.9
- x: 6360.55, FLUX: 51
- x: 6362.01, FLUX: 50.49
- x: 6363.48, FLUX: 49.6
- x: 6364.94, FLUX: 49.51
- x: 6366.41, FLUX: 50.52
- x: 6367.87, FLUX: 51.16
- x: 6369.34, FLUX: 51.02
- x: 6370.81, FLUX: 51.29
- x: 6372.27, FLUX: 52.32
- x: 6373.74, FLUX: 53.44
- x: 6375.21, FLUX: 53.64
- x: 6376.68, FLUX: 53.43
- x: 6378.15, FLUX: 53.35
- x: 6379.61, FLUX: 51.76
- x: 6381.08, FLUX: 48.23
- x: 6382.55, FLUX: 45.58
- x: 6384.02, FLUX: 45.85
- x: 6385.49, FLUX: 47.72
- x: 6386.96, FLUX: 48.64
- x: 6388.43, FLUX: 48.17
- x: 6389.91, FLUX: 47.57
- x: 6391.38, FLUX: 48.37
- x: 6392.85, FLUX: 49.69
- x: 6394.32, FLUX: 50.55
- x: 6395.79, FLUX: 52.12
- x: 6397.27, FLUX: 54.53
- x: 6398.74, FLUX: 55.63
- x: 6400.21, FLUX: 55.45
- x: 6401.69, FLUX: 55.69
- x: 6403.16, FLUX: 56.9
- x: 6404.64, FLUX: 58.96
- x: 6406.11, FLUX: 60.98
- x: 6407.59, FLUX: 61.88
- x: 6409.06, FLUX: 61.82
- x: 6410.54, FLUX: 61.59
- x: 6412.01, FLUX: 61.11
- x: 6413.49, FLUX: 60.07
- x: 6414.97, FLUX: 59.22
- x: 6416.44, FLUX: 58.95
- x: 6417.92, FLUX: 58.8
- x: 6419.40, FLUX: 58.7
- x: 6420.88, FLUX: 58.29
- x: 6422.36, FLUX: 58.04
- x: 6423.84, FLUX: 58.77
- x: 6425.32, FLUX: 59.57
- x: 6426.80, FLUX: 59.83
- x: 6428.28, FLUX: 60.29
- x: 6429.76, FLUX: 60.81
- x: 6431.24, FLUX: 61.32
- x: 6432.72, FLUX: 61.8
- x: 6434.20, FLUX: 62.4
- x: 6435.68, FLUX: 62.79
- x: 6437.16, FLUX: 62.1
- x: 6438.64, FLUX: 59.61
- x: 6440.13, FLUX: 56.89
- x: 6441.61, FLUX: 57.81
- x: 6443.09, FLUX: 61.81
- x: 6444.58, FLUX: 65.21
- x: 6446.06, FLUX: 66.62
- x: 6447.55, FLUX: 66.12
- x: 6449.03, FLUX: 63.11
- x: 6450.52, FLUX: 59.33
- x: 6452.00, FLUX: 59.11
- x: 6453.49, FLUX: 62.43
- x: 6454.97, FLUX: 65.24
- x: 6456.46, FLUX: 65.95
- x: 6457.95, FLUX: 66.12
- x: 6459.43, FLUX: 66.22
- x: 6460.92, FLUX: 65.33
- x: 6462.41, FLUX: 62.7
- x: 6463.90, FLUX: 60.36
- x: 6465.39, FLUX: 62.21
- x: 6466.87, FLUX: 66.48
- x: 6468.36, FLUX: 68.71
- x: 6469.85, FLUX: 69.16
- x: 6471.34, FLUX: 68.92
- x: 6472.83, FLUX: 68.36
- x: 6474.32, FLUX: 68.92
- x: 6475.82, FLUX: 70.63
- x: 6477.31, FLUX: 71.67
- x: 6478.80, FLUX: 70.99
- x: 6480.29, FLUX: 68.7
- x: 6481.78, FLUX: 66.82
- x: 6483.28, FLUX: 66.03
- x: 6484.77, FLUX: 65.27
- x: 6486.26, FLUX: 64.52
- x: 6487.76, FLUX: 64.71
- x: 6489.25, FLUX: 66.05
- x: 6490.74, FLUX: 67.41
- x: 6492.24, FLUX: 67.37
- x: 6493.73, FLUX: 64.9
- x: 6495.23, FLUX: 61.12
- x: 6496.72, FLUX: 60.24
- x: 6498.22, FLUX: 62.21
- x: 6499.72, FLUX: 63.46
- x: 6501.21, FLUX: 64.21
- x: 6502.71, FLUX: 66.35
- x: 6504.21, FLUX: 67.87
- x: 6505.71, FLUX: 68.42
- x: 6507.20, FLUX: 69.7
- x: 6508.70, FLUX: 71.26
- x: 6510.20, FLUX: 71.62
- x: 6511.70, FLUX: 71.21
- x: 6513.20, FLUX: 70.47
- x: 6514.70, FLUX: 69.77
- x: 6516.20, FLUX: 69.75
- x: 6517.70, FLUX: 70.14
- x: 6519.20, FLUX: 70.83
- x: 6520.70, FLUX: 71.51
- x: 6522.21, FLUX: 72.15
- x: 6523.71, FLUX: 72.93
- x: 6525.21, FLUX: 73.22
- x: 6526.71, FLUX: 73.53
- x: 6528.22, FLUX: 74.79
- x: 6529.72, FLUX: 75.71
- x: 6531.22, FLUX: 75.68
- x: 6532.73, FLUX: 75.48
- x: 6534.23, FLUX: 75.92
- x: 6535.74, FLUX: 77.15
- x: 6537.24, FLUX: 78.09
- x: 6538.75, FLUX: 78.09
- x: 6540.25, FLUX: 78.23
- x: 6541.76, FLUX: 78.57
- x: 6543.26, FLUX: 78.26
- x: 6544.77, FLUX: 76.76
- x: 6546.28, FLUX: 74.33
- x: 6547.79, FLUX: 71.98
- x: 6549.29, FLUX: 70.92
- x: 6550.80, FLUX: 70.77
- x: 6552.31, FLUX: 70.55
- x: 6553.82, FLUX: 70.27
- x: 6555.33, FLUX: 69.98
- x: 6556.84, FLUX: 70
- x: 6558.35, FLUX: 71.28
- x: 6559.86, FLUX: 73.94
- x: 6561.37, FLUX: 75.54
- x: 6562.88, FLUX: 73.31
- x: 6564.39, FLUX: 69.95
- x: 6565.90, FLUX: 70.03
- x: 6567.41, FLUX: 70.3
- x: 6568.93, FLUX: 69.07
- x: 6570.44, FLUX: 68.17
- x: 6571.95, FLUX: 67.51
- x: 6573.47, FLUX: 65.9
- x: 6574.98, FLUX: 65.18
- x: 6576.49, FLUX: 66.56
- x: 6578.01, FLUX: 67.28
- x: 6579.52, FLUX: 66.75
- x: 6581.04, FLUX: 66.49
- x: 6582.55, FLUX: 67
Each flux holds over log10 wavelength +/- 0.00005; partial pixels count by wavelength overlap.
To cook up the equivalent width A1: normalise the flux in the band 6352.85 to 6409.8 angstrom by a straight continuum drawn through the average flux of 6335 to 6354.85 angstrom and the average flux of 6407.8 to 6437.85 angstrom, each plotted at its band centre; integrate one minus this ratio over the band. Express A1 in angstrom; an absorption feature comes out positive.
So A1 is 4.7 angstrom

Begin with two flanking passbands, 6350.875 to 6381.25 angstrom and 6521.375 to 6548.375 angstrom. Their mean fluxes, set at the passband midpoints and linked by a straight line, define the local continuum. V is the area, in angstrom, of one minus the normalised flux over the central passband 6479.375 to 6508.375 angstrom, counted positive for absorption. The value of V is 1.8 angstrom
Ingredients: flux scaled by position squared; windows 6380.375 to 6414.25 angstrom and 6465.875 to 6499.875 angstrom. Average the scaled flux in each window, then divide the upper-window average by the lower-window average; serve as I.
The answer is 1.3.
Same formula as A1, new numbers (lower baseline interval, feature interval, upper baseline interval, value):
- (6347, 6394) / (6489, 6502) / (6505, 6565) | 0.7 angstrom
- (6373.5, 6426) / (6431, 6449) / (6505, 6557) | -0.5 angstrom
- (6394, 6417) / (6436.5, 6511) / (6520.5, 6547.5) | 2.1 angstrom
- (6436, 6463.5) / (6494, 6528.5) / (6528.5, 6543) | 2.0 angstrom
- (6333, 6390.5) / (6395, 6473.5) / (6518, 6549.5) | 0.3 angstrom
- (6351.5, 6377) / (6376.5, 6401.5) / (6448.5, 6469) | 2.2 angstrom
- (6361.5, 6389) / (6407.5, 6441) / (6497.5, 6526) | -1.8 angstrom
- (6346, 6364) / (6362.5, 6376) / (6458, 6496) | 0.9 angstrom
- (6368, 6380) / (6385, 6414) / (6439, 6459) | 0.6 angstrom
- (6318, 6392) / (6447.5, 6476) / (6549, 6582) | -2.1 angstrom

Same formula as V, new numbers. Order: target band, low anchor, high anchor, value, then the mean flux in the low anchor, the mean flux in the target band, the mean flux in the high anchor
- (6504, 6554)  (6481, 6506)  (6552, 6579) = -4.4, 65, 73.2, 69.7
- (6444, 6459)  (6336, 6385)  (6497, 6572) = -0.3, 52.4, 64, 71.8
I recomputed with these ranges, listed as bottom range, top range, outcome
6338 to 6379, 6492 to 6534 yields 1.38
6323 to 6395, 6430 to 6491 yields 1.30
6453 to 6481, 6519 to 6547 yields 1.15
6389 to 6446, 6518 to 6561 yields 1.31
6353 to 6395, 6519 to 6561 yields 1.54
